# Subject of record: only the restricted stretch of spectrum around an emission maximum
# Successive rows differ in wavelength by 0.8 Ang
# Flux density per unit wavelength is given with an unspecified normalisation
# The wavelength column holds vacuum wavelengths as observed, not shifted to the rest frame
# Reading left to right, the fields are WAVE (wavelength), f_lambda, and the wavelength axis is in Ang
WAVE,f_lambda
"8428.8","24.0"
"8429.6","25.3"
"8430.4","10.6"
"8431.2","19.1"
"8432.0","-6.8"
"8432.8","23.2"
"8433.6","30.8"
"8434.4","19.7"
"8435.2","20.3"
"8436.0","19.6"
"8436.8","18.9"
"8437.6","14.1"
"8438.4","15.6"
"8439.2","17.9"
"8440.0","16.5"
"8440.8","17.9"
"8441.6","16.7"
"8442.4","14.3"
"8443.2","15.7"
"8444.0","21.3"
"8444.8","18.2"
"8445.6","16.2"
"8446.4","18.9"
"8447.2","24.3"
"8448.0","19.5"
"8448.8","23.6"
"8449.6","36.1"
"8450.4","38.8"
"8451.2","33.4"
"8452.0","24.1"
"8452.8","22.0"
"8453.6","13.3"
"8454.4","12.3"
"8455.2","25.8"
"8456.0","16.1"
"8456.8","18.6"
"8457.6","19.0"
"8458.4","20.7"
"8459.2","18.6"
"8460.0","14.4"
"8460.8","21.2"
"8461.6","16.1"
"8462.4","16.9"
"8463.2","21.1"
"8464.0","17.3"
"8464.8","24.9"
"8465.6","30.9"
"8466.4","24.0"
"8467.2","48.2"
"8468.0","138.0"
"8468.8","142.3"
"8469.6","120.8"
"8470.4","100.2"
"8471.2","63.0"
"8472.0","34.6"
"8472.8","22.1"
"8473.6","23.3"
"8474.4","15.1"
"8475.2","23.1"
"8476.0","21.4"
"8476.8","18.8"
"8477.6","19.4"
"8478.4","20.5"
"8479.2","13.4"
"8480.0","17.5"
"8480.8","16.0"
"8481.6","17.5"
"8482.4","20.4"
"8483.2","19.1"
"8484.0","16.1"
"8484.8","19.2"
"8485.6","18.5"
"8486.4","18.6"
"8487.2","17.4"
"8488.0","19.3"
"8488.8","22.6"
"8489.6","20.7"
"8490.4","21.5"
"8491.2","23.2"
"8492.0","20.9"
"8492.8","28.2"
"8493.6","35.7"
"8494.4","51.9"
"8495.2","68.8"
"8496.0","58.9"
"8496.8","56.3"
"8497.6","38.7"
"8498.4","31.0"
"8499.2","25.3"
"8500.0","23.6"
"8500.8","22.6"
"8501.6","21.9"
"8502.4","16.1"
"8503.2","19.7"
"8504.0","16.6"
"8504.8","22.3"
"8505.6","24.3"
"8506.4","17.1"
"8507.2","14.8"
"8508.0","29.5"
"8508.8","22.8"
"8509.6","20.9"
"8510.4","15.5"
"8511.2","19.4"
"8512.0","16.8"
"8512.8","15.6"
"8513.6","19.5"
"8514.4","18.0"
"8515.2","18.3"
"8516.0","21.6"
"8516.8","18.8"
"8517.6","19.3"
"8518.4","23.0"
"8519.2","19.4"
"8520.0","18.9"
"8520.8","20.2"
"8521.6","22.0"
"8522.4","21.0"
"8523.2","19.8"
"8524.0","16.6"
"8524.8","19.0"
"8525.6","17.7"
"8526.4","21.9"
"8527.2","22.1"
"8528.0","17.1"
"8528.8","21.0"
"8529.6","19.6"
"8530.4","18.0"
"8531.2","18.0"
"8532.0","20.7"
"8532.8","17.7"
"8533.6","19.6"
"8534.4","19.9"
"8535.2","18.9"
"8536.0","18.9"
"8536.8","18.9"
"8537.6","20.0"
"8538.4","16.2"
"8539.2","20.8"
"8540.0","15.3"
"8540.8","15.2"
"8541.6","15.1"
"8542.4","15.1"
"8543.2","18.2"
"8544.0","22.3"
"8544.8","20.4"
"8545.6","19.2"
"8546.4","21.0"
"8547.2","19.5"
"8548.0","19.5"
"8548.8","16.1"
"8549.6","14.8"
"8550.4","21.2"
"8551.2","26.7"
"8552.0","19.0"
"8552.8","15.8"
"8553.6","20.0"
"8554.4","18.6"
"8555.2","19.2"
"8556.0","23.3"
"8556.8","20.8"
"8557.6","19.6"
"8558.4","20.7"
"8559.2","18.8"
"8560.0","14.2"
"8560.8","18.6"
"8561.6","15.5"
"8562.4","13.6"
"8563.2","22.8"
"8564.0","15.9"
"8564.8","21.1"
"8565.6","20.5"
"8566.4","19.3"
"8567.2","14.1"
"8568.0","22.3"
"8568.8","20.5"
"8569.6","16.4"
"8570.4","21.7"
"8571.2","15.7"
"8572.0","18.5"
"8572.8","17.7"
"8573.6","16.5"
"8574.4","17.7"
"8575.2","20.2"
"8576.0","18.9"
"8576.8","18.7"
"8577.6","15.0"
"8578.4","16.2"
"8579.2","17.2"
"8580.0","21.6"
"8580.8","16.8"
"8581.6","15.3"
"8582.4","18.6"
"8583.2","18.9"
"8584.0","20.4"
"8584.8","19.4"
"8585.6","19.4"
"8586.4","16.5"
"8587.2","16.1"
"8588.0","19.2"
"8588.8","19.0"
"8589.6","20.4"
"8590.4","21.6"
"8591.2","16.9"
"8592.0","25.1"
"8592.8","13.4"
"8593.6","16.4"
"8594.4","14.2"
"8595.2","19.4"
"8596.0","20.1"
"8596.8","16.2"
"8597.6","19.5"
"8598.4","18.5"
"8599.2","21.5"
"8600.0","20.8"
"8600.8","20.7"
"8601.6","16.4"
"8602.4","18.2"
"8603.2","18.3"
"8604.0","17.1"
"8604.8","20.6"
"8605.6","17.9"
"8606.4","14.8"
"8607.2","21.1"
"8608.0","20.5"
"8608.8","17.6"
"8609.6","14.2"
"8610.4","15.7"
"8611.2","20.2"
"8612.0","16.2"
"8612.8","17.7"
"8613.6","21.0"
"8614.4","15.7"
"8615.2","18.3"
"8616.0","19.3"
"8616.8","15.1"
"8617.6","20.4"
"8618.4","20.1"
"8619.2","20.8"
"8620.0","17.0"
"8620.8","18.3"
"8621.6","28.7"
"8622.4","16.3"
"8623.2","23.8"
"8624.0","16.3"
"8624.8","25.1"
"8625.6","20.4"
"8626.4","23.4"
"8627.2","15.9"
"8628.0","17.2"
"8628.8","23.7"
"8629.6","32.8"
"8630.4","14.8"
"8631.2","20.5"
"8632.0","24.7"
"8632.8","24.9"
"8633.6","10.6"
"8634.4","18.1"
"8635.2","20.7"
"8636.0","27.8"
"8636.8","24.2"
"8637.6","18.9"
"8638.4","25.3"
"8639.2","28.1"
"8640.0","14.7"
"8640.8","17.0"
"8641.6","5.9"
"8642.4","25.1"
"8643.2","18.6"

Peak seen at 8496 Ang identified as [N II]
